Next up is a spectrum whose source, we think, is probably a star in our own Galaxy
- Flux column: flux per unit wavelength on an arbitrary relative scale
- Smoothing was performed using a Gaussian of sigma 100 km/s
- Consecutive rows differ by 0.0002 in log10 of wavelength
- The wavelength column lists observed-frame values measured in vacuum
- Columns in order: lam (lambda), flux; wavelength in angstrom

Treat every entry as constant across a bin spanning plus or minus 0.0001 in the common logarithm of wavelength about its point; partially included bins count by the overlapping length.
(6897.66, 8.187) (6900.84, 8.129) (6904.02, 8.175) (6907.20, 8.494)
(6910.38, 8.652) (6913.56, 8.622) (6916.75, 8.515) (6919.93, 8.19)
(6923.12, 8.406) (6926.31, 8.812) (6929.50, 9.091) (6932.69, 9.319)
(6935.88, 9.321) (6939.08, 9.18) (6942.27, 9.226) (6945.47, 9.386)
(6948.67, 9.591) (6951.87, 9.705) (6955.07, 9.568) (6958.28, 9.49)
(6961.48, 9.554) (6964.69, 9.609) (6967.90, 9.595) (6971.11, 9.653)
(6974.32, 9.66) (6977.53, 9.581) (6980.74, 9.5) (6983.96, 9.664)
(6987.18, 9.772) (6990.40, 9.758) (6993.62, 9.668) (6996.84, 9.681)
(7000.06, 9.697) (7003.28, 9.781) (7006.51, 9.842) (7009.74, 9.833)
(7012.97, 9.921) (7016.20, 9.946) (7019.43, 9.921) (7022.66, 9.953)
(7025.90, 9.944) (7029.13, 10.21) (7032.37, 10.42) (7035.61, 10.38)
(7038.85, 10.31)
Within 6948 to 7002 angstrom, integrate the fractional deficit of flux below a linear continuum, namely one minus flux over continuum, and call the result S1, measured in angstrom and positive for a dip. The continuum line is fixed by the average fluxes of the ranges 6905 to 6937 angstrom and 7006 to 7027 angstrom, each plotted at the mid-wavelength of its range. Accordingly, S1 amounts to -1.4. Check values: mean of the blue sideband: 8.73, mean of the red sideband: 9.91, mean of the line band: 9.63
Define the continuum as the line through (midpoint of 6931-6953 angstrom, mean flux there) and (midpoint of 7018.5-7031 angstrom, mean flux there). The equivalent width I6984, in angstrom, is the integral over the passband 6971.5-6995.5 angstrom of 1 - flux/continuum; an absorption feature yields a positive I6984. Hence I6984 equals 0.11 angstrom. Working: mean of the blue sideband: 9.38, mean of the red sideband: 10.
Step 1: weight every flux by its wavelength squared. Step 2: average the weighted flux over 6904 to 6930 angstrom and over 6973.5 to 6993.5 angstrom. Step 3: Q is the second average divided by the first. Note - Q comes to 1.15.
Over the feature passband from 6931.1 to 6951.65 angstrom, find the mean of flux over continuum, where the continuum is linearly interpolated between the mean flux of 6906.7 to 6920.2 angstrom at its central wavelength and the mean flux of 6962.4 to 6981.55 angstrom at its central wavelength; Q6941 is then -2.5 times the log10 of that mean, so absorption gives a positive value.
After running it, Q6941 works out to -0.038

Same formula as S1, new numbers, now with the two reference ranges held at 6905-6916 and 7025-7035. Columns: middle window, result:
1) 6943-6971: -1.1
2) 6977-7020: 0.2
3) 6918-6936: 0.0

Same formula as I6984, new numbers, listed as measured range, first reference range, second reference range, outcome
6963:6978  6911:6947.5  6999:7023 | -0.36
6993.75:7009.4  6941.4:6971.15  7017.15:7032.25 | 0.20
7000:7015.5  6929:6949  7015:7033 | 0.11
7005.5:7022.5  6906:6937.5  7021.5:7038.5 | 0.14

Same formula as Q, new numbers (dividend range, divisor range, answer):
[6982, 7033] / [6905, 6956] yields 1.12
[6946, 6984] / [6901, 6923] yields 1.16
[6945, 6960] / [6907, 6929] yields 1.13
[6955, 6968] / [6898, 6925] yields 1.16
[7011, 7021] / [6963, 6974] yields 1.05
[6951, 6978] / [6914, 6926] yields 1.15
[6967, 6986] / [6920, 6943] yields 1.08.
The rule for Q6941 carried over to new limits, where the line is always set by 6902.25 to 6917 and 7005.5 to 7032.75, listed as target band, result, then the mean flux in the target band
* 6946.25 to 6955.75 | -0.065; 9.61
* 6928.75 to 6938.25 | -0.053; 9.25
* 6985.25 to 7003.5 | -0.009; 9.72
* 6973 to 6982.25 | -0.020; 9.59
